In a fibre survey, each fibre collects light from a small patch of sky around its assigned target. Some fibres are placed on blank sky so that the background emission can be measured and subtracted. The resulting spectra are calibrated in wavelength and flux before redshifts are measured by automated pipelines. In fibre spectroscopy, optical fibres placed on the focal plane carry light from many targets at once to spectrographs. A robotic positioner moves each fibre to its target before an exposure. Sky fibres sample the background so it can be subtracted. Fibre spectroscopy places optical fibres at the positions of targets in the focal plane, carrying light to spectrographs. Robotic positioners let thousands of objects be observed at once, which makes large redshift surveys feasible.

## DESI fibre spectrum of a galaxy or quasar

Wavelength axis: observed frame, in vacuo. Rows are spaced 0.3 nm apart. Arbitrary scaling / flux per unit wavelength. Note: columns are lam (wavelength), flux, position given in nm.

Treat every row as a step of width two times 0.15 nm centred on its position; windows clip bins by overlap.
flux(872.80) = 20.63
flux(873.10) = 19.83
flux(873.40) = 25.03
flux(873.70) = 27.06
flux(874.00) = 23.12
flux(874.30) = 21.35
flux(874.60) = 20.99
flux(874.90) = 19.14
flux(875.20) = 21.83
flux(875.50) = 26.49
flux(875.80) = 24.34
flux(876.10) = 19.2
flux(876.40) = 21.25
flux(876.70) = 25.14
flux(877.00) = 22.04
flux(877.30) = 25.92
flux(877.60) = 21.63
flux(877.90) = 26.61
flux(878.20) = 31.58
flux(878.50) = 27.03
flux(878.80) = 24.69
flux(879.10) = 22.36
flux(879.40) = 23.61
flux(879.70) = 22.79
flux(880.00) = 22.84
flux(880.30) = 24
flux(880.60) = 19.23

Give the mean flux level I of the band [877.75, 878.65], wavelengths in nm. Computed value 28.4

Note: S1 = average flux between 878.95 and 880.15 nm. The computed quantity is 22.9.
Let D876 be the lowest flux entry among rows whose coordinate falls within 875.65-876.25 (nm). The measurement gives 19.2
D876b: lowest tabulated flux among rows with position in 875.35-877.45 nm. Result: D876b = 19.2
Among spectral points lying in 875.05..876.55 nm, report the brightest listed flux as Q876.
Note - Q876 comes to 26.49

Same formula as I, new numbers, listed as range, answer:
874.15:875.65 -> 22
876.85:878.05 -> 24.1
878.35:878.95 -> 25.9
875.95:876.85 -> 21.9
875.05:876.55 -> 22.6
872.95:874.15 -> 23.8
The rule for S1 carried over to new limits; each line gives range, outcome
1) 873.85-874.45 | 22.2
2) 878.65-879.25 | 23.5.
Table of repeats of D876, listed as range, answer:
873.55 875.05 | 19.14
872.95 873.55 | 19.83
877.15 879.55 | 21.63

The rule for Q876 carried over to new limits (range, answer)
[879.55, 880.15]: 22.84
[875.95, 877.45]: 25.92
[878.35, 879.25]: 27.03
